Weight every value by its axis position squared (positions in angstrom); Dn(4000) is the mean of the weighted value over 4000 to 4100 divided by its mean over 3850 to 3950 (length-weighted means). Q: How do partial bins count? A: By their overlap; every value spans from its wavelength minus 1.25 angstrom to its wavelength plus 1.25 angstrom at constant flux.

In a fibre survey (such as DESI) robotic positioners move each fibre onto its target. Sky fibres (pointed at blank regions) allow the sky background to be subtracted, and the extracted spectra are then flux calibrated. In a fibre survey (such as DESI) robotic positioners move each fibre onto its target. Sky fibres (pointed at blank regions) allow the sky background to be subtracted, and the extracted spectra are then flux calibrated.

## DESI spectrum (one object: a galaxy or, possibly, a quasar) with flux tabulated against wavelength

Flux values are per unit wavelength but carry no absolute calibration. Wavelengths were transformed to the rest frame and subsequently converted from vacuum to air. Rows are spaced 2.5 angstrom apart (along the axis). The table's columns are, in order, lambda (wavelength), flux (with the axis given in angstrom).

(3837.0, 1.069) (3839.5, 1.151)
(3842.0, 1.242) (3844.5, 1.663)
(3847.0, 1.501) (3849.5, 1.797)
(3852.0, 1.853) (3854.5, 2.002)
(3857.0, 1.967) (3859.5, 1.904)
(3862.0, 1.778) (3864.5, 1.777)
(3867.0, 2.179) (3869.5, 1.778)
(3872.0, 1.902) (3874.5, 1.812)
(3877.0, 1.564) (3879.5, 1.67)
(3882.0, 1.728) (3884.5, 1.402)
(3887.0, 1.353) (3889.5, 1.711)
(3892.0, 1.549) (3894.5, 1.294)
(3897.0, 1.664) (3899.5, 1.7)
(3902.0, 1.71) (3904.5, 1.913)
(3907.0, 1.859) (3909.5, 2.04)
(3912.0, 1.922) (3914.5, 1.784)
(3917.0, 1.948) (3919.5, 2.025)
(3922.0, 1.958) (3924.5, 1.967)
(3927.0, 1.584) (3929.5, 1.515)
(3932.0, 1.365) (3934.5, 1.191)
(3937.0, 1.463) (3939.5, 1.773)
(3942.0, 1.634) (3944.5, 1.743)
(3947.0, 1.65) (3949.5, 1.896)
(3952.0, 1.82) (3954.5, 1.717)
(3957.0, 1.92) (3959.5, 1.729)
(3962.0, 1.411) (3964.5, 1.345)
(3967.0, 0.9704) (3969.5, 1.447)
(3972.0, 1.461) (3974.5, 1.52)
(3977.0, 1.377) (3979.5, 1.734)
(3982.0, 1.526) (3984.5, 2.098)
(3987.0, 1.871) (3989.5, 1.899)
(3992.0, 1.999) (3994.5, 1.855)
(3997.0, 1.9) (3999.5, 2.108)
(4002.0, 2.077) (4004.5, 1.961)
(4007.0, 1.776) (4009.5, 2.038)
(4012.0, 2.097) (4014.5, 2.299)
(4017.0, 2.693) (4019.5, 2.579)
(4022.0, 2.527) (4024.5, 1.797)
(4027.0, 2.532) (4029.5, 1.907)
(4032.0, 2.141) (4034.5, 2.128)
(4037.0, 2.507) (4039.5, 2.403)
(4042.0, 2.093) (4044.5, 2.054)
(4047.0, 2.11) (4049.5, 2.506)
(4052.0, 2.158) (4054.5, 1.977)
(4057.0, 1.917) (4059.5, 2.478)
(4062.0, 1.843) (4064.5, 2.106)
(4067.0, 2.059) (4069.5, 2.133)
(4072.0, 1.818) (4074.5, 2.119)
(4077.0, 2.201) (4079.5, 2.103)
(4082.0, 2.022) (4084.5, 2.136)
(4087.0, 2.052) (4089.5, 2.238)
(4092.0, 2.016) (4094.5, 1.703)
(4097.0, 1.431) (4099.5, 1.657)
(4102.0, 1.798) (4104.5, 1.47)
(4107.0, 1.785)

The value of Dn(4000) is 1.31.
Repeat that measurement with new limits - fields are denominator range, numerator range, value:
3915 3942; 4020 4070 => 1.37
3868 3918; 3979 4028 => 1.28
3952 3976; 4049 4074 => 1.44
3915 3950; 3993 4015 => 1.23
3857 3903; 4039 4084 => 1.36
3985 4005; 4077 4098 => 1.06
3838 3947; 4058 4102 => 1.29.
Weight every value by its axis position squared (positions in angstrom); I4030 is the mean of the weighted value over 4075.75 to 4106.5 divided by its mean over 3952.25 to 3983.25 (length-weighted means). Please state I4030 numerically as 1.3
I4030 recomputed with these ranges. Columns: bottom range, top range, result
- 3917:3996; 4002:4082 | 1.35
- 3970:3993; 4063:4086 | 1.27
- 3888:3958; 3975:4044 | 1.25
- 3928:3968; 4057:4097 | 1.38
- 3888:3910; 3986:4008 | 1.20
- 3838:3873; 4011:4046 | 1.42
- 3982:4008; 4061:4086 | 1.10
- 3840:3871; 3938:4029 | 1.12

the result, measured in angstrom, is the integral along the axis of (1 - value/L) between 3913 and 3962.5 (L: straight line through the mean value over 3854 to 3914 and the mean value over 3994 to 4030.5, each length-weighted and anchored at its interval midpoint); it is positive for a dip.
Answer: 5.4 angstrom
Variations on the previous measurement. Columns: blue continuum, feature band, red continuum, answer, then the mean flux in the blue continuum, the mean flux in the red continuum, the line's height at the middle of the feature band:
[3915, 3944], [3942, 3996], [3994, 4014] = 5.2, 1.68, 1.99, 1.85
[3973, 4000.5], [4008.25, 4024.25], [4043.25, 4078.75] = -3.4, 1.8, 2.11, 1.92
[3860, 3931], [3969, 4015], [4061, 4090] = 1.9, 1.75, 2.07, 1.92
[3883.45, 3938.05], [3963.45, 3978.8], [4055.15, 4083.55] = 3.9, 1.68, 2.07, 1.83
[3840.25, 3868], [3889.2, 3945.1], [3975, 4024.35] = 4.9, 1.77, 2.01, 1.88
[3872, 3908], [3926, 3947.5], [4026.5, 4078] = 3.0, 1.65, 2.15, 1.79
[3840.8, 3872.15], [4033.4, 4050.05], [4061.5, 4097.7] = -2.3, 1.79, 2.01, 1.97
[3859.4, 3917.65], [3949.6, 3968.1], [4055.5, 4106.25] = 2.4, 1.74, 1.96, 1.82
